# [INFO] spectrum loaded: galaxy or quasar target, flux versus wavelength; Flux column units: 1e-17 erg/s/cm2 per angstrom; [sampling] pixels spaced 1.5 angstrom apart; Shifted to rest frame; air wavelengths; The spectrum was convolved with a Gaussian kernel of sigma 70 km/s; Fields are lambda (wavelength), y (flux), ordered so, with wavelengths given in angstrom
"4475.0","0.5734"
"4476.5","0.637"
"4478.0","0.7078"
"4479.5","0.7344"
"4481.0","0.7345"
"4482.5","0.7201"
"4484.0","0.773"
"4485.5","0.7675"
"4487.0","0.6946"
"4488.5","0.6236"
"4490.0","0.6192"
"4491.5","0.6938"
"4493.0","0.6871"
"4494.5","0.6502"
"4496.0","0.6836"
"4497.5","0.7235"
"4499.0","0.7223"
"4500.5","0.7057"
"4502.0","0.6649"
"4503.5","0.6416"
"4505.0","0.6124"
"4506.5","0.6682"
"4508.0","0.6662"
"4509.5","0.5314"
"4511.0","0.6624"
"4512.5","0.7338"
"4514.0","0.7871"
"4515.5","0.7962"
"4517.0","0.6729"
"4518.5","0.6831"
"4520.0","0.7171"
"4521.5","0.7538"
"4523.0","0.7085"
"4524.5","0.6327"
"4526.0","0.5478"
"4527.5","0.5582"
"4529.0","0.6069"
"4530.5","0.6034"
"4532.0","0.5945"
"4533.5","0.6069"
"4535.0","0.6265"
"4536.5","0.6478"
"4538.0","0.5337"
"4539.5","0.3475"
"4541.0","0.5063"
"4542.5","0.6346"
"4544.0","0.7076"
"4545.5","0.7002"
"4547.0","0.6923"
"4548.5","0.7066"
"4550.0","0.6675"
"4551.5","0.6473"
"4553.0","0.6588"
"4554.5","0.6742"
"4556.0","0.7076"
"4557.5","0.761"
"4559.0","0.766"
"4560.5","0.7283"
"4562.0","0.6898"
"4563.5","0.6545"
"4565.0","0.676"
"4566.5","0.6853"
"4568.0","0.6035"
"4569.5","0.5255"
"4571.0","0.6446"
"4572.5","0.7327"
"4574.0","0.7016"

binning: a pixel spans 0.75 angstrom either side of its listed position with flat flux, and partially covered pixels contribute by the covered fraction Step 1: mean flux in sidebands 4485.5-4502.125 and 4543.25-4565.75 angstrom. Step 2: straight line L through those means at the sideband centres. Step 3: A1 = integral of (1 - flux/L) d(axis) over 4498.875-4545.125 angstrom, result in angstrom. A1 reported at 3.2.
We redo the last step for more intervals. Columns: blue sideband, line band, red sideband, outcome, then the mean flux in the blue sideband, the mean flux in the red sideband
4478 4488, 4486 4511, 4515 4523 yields 2.2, 0.732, 0.721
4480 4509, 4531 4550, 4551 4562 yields 2.4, 0.686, 0.706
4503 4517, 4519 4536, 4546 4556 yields 1.1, 0.678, 0.678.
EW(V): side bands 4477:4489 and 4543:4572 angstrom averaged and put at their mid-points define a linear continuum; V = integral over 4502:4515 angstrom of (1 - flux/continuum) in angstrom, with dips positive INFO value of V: 0.7 angstrom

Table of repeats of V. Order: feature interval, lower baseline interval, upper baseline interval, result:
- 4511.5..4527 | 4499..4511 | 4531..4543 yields -2.3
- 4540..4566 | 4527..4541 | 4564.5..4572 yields -3.3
